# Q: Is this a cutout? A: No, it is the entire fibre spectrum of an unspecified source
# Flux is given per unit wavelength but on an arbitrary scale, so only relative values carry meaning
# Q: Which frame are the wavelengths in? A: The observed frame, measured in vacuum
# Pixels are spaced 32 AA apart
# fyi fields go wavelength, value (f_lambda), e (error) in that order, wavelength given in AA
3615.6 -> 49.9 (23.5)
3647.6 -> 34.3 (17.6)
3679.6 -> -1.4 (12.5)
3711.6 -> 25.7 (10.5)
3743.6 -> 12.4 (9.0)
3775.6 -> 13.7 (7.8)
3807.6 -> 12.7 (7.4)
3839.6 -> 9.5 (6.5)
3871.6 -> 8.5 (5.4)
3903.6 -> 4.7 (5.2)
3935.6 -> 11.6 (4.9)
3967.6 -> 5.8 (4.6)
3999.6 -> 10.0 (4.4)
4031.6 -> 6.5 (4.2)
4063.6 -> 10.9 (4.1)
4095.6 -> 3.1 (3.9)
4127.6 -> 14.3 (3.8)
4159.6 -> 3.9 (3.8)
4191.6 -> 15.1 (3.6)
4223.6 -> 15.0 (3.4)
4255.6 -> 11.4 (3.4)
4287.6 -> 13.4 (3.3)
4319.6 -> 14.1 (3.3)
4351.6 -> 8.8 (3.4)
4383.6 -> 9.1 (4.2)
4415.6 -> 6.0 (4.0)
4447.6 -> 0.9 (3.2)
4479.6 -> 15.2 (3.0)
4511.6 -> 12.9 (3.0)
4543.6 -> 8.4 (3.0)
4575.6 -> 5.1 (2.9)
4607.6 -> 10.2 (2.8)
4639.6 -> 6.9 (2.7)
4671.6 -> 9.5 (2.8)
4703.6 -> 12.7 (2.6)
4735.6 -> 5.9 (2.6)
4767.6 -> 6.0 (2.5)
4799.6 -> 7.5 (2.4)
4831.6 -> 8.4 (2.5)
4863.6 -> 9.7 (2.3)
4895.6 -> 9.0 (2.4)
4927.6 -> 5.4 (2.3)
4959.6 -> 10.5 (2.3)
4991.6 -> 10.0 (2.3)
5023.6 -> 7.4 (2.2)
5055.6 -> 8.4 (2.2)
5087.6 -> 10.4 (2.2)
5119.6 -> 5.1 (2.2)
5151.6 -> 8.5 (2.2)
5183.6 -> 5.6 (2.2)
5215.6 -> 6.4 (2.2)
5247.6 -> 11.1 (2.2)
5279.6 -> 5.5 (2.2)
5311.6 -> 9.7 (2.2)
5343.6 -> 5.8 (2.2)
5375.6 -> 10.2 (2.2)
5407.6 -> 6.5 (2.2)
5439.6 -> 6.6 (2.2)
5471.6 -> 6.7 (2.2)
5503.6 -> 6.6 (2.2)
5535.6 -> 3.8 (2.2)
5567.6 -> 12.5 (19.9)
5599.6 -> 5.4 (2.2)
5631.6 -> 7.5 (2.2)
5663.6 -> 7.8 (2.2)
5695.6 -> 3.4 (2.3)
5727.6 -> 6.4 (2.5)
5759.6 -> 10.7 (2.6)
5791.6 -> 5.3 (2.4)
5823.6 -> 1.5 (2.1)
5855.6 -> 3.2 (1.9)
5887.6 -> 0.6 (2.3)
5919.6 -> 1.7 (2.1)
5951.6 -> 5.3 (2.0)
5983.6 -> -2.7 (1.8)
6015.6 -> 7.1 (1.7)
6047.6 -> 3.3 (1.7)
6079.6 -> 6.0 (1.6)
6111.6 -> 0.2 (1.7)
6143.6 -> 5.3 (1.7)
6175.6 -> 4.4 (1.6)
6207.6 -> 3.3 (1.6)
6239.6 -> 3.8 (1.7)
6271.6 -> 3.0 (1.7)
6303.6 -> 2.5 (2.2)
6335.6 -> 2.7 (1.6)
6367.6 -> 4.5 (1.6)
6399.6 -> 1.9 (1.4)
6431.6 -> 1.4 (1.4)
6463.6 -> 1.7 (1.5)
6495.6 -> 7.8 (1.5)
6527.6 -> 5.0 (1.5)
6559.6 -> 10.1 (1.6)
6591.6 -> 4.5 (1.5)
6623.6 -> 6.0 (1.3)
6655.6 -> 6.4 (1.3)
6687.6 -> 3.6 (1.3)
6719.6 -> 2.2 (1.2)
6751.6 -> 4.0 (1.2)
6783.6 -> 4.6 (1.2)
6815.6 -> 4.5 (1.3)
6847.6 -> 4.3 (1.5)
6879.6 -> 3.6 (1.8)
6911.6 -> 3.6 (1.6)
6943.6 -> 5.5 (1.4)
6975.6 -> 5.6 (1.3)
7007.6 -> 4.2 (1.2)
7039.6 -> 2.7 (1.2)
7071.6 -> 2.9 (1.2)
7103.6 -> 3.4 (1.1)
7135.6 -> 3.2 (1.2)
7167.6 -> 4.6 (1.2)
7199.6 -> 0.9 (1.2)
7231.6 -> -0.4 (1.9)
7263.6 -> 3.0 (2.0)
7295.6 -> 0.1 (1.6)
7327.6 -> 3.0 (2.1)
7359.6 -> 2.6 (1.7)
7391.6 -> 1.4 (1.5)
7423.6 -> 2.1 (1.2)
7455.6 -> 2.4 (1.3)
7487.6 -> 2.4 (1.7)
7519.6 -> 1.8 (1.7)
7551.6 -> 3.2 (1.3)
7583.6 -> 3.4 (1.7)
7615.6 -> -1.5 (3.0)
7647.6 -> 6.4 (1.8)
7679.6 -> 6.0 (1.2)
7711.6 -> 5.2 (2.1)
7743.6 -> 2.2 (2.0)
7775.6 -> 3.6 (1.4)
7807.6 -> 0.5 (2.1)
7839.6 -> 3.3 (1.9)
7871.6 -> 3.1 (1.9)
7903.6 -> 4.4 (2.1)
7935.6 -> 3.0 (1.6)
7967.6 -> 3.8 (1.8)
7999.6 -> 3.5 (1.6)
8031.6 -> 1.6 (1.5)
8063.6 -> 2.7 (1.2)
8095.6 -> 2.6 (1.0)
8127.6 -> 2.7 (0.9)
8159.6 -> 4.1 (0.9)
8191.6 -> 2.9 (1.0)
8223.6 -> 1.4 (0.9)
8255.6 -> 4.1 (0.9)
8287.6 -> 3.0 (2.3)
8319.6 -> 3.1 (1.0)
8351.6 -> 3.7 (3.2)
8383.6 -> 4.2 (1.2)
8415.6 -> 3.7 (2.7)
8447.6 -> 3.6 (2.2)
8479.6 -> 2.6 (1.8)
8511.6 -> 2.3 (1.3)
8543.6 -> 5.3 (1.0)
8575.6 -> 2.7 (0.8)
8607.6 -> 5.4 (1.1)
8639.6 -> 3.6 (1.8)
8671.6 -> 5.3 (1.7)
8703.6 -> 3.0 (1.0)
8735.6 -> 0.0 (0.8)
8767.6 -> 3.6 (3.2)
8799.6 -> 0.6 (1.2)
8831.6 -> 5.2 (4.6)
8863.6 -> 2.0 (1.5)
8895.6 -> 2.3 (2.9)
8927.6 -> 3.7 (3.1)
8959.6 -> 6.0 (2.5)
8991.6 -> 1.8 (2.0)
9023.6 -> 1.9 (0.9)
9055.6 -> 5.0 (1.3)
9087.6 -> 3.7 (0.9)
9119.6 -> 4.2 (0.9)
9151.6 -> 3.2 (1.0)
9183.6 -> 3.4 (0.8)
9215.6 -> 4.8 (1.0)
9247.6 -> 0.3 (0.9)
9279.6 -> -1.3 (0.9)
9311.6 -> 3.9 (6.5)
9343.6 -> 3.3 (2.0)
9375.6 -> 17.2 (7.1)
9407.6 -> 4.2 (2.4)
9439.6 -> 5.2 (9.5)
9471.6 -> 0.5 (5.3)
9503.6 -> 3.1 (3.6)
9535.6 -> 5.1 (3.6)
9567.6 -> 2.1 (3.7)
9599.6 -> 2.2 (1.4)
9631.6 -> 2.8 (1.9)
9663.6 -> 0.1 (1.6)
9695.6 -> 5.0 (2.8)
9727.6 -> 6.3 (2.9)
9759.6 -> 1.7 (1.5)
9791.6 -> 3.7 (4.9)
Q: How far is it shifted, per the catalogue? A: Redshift 1.51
